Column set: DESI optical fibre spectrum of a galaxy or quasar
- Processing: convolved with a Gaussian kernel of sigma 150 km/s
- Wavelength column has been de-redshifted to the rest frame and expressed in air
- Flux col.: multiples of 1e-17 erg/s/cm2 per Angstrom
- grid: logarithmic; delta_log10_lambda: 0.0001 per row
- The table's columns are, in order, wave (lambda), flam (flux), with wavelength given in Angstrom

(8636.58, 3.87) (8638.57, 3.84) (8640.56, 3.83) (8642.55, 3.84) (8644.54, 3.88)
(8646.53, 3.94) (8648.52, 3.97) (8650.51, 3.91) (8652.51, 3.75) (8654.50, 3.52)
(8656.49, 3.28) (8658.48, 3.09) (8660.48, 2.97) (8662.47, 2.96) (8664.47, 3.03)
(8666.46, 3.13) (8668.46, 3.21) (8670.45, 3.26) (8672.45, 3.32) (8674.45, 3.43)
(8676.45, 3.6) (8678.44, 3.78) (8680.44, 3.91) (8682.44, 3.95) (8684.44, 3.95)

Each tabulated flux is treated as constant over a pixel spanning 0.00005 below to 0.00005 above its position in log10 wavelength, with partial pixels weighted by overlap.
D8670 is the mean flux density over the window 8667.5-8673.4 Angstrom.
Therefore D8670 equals 3.26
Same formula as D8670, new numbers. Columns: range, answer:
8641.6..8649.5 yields 3.91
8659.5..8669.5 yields 3.06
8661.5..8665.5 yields 3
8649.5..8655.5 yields 3.73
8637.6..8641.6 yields 3.83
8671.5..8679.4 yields 3.53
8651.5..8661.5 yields 3.32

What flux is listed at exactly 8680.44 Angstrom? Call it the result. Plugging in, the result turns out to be 3.91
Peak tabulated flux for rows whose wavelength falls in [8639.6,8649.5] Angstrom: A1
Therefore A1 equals 3.97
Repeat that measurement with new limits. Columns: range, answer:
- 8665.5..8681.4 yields 3.91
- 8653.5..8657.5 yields 3.52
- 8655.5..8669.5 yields 3.28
